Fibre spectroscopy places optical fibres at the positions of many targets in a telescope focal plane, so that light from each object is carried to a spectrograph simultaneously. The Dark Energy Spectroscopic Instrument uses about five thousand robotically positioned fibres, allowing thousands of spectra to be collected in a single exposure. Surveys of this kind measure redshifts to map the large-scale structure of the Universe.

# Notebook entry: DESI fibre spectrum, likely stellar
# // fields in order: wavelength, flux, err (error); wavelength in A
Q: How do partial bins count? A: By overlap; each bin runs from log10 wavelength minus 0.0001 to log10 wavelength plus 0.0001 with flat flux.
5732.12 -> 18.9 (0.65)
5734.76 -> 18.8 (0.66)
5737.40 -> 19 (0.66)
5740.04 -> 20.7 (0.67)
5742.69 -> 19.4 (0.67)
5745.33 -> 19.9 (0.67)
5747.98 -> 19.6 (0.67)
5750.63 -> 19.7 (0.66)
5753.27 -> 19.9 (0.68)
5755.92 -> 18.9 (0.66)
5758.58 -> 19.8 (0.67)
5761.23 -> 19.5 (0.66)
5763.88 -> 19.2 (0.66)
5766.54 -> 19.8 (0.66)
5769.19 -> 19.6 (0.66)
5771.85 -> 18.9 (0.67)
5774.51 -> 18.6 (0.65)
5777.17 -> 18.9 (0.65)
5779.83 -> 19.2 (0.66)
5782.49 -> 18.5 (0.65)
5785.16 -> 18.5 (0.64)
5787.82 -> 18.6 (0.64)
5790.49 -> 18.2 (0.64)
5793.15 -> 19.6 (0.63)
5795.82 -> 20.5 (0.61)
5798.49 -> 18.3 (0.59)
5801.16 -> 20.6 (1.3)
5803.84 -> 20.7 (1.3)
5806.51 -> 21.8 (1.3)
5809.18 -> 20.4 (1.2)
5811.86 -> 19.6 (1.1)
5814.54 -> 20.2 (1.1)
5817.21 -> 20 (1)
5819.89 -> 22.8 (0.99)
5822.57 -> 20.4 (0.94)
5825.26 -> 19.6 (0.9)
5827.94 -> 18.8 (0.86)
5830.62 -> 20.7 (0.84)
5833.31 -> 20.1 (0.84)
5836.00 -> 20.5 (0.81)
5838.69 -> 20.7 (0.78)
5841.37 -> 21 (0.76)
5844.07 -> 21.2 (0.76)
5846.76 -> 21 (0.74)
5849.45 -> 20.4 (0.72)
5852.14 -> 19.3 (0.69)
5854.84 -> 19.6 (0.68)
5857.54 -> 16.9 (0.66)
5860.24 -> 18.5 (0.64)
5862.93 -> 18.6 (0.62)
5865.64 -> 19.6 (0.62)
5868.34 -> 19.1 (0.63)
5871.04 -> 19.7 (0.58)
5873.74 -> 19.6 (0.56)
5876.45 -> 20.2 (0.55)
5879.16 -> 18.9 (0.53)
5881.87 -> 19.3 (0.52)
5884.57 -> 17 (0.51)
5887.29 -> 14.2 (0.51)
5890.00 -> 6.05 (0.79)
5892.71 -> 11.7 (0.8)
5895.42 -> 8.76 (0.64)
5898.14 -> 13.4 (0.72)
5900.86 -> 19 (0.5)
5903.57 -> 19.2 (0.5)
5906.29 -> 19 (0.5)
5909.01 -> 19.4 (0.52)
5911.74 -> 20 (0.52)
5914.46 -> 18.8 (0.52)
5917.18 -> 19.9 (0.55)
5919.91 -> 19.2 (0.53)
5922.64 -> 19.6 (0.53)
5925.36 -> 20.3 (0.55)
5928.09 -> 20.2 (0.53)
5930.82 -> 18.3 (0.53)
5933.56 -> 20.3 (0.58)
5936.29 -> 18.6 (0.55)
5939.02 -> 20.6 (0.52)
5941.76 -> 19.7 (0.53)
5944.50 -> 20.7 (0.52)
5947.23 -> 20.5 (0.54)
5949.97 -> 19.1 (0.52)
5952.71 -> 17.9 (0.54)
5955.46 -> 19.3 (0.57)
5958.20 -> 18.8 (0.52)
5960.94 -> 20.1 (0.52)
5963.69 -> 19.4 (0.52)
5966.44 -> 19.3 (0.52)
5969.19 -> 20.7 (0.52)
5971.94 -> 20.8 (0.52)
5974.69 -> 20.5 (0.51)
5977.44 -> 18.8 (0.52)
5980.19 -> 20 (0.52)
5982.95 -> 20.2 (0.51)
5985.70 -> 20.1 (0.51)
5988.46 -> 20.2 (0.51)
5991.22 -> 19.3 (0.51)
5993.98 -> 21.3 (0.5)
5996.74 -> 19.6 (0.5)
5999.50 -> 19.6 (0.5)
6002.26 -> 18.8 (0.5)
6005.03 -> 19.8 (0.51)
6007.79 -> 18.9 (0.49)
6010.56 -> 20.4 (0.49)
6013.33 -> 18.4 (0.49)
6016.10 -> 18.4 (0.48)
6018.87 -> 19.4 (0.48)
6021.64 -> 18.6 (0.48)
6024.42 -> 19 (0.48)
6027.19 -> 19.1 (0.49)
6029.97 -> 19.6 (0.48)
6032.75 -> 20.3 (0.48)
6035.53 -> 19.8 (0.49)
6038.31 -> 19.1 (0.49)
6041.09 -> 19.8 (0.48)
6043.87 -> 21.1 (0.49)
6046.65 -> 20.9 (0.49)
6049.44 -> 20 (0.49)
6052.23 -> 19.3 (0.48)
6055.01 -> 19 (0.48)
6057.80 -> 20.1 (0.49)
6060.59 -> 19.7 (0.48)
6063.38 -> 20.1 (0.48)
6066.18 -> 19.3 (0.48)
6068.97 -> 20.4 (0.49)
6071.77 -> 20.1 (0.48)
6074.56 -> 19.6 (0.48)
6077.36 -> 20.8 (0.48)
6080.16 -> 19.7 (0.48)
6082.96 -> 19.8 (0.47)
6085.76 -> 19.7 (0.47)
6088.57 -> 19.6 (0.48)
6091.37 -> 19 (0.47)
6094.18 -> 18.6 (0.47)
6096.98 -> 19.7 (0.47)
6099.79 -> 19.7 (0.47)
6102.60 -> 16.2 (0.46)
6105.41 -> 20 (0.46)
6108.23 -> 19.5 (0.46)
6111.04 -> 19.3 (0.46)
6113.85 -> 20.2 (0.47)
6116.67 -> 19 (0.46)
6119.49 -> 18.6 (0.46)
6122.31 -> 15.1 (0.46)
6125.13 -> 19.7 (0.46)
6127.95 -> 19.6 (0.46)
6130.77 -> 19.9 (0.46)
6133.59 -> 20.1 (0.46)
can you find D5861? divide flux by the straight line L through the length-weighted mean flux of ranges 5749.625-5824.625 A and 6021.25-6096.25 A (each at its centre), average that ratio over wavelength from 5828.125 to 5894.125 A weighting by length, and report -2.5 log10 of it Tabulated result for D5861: 0.07 mag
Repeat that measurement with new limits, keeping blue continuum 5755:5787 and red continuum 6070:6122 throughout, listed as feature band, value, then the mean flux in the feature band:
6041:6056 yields -0.04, 20.1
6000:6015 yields 0.00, 19.3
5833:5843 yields -0.08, 20.6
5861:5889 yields 0.04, 18.5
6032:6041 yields -0.02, 19.7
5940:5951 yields -0.05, 20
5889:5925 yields 0.15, 16.7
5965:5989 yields -0.05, 20.1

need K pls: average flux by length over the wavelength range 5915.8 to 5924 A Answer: 19.6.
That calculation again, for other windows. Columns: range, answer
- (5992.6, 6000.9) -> 20.2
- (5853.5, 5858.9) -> 18.2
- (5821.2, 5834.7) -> 19.9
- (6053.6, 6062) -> 19.6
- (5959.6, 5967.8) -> 19.6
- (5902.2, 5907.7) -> 19.1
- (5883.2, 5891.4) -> 12.4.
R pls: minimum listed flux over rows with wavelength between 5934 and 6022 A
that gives 17.9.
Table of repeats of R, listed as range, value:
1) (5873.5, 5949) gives 6.05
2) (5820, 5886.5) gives 16.9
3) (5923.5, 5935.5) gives 18.3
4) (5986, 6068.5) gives 18.4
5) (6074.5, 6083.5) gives 19.6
